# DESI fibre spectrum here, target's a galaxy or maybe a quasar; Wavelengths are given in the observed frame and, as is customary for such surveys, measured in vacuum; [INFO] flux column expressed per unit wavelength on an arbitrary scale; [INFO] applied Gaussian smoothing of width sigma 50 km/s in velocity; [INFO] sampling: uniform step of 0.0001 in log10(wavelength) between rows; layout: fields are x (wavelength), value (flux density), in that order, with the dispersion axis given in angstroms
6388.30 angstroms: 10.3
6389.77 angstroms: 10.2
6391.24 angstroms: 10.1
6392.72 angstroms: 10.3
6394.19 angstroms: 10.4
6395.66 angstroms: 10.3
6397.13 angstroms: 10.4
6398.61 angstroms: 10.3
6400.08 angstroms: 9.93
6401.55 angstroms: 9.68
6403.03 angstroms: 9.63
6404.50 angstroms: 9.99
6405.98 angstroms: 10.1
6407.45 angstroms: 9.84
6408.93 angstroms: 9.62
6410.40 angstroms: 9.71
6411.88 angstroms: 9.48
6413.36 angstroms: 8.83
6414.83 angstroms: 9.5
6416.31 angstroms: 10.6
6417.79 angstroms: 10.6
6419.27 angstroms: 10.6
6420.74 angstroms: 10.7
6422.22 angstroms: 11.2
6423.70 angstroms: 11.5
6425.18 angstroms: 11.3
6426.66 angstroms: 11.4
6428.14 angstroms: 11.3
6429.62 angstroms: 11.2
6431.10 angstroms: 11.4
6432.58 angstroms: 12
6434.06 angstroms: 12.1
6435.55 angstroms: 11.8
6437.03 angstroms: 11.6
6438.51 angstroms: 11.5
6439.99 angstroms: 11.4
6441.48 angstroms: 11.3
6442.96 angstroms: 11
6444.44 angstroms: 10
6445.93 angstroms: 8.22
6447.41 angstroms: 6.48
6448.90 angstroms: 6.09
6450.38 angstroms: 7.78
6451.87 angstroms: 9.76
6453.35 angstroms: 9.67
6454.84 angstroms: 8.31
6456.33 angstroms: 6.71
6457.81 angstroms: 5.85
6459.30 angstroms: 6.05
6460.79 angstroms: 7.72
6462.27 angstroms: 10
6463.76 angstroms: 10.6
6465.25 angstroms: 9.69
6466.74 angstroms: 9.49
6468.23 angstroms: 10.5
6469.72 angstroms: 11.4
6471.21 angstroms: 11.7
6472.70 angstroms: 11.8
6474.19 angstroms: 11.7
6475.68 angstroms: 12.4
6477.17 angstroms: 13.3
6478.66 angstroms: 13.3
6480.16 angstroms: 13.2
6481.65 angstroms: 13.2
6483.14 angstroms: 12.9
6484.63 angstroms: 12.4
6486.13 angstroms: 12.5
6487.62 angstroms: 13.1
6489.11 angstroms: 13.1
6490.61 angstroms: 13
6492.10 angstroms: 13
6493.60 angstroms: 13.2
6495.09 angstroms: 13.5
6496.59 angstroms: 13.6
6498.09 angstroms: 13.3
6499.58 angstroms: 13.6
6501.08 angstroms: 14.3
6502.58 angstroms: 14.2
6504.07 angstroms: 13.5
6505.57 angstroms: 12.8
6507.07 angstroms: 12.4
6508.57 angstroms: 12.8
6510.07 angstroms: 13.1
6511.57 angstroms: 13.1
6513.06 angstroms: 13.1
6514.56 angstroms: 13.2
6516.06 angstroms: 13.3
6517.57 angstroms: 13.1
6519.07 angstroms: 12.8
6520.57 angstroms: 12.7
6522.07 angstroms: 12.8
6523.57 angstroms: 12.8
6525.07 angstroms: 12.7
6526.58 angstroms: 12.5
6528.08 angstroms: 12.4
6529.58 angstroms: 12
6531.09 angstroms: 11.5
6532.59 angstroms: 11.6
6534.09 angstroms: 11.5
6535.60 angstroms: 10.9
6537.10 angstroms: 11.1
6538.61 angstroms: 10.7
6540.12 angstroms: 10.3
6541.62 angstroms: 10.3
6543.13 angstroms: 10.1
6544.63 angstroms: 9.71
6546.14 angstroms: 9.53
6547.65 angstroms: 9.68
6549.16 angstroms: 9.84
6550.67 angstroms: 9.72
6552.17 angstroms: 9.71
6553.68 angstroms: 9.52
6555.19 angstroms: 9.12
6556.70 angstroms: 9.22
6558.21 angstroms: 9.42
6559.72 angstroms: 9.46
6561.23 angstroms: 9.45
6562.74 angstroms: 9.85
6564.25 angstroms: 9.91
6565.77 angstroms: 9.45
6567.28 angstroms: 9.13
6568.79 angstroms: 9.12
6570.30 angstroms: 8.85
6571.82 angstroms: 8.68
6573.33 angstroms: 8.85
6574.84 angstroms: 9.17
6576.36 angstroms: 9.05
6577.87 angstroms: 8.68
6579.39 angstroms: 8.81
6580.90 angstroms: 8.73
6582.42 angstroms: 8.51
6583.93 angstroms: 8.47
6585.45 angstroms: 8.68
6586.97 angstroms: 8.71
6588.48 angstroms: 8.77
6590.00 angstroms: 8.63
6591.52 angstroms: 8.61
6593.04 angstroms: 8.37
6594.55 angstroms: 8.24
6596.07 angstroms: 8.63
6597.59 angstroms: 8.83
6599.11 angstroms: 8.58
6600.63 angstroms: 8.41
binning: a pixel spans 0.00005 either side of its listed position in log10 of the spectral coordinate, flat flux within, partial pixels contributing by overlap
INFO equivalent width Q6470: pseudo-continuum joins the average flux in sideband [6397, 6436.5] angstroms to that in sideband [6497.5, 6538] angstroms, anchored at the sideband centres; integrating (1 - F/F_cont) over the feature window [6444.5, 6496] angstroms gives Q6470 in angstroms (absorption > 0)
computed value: 4.8 angstroms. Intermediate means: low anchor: 10.6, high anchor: 12.7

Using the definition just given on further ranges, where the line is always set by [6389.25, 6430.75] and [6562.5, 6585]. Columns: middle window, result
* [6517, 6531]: -4.7 angstroms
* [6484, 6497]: -4.5 angstroms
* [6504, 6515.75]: -4.3 angstroms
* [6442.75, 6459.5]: 3.4 angstroms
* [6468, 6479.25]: -2.6 angstroms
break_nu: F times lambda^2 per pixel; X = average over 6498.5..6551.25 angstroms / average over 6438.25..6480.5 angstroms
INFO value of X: 1.24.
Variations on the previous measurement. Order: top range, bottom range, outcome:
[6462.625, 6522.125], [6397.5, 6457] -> 1.28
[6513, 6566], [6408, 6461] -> 1.15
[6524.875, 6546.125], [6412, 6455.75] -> 1.12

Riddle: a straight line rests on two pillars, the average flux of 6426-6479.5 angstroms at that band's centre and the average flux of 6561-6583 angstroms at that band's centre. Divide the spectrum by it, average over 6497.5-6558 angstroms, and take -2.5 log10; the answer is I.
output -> -0.23 mag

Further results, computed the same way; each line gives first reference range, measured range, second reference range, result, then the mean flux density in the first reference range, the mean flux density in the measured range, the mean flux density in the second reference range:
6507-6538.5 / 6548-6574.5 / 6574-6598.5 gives 0.09 mag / 12.4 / 9.37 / 8.68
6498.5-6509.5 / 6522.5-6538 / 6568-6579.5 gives -0.02 mag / 13.4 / 11.9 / 8.91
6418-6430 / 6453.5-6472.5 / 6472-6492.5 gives 0.32 mag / 11.1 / 9.1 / 12.8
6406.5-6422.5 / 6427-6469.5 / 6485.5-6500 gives 0.17 mag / 10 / 9.66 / 13.2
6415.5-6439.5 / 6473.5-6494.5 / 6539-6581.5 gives -0.22 mag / 11.3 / 12.9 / 9.42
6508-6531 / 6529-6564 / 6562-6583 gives 0.07 mag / 12.8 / 10.2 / 9.06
